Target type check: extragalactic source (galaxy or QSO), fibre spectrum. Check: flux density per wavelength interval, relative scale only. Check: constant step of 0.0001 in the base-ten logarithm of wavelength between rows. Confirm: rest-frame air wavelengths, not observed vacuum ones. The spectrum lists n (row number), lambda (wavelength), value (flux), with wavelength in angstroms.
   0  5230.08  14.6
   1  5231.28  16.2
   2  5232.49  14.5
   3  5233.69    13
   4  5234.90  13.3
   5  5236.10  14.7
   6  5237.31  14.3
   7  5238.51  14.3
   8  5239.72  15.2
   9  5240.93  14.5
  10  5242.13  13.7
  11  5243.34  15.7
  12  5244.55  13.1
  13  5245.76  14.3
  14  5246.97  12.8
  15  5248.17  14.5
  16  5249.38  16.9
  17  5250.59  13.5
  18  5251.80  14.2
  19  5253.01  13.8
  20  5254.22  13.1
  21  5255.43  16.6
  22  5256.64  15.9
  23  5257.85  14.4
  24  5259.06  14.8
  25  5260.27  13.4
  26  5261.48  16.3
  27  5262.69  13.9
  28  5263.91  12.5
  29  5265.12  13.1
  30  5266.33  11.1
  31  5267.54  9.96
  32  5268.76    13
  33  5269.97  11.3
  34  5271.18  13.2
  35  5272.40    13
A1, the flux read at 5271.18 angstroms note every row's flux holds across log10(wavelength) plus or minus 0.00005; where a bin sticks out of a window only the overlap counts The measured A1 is 13.2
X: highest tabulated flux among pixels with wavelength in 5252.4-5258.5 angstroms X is 16.6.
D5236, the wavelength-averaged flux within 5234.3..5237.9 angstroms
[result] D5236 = 14.1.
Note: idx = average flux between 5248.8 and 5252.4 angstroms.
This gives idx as 14.8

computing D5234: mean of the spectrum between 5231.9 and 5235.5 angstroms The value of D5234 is 13.6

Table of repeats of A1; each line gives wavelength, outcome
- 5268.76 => 13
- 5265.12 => 13.1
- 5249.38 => 16.9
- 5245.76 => 14.3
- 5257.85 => 14.4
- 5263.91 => 12.5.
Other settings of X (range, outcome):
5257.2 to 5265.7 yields 16.3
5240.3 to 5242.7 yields 14.5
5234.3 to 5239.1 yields 14.7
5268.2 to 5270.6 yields 13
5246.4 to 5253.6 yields 16.9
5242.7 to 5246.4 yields 15.7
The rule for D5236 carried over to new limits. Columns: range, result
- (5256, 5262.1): 15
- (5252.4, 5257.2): 14.8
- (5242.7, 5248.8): 14.1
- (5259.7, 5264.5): 14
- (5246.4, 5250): 14.8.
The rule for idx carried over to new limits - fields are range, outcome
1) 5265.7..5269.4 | 11.4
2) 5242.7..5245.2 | 14.3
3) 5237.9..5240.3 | 14.8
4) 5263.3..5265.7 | 12.8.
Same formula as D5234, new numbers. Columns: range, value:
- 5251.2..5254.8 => 13.7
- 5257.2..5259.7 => 14.6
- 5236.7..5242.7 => 14.4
